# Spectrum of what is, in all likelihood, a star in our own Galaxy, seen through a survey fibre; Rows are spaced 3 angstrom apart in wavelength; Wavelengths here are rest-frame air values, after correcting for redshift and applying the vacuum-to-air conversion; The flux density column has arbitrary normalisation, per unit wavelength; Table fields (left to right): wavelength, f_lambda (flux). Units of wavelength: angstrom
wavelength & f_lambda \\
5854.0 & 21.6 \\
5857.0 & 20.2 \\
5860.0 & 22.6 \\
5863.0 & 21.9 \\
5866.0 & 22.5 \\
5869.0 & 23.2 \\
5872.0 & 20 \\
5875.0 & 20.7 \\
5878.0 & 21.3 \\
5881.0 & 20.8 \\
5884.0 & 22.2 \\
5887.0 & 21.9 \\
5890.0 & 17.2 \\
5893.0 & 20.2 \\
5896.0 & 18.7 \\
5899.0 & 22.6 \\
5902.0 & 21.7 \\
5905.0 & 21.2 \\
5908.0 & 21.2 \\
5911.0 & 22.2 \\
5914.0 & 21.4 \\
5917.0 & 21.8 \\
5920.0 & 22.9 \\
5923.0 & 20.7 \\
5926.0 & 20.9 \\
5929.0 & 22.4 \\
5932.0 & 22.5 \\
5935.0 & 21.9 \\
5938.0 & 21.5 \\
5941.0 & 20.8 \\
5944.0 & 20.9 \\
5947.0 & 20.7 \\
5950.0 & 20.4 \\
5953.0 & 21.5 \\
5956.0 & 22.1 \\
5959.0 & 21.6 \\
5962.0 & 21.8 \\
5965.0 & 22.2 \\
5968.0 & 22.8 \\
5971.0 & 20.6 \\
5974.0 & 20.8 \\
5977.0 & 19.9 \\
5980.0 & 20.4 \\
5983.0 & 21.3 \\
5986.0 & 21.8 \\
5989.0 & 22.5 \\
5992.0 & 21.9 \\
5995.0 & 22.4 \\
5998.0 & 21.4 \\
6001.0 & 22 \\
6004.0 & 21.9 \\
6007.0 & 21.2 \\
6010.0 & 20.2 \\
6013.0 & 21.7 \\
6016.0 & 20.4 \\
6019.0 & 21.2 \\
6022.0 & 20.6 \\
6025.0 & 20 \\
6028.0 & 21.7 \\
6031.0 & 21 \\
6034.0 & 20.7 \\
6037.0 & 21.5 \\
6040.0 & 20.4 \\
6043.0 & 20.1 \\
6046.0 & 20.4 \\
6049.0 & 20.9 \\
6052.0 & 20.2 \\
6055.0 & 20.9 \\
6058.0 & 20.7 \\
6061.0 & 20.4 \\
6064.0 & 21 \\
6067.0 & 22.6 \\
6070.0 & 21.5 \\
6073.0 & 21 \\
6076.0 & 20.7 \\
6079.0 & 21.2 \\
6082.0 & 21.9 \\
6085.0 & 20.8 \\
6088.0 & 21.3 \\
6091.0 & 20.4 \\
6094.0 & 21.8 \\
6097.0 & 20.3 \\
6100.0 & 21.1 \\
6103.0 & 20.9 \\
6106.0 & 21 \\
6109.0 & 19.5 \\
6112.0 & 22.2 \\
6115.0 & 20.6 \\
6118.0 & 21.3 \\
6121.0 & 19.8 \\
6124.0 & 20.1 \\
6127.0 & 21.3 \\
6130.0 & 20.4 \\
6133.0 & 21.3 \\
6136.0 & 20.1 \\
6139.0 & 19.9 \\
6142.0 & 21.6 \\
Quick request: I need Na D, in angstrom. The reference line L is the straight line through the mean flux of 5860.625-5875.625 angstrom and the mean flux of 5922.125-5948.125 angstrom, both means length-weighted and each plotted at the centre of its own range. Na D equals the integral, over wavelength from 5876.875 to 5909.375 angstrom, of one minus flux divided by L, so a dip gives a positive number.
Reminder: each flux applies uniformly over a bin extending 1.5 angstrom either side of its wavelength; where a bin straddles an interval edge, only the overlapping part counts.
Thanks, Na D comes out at 1.23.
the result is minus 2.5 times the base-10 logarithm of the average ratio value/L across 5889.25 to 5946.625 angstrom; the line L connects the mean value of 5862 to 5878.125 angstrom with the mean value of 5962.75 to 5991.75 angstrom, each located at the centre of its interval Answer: 0.01 mag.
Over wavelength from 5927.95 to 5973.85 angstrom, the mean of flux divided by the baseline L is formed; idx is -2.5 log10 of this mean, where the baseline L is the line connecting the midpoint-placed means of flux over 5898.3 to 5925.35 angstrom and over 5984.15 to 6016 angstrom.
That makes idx 0.01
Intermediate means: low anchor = 21.7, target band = 21.5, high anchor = 21.6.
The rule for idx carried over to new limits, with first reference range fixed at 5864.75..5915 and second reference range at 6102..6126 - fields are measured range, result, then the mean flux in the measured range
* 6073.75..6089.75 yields -0.02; 21.2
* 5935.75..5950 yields 0.00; 21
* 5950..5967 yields -0.04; 21.7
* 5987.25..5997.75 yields -0.06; 22.2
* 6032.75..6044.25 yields 0.01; 20.7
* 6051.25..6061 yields 0.01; 20.6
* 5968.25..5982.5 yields 0.01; 20.7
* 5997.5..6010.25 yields -0.03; 21.4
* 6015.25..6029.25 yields 0.00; 20.8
